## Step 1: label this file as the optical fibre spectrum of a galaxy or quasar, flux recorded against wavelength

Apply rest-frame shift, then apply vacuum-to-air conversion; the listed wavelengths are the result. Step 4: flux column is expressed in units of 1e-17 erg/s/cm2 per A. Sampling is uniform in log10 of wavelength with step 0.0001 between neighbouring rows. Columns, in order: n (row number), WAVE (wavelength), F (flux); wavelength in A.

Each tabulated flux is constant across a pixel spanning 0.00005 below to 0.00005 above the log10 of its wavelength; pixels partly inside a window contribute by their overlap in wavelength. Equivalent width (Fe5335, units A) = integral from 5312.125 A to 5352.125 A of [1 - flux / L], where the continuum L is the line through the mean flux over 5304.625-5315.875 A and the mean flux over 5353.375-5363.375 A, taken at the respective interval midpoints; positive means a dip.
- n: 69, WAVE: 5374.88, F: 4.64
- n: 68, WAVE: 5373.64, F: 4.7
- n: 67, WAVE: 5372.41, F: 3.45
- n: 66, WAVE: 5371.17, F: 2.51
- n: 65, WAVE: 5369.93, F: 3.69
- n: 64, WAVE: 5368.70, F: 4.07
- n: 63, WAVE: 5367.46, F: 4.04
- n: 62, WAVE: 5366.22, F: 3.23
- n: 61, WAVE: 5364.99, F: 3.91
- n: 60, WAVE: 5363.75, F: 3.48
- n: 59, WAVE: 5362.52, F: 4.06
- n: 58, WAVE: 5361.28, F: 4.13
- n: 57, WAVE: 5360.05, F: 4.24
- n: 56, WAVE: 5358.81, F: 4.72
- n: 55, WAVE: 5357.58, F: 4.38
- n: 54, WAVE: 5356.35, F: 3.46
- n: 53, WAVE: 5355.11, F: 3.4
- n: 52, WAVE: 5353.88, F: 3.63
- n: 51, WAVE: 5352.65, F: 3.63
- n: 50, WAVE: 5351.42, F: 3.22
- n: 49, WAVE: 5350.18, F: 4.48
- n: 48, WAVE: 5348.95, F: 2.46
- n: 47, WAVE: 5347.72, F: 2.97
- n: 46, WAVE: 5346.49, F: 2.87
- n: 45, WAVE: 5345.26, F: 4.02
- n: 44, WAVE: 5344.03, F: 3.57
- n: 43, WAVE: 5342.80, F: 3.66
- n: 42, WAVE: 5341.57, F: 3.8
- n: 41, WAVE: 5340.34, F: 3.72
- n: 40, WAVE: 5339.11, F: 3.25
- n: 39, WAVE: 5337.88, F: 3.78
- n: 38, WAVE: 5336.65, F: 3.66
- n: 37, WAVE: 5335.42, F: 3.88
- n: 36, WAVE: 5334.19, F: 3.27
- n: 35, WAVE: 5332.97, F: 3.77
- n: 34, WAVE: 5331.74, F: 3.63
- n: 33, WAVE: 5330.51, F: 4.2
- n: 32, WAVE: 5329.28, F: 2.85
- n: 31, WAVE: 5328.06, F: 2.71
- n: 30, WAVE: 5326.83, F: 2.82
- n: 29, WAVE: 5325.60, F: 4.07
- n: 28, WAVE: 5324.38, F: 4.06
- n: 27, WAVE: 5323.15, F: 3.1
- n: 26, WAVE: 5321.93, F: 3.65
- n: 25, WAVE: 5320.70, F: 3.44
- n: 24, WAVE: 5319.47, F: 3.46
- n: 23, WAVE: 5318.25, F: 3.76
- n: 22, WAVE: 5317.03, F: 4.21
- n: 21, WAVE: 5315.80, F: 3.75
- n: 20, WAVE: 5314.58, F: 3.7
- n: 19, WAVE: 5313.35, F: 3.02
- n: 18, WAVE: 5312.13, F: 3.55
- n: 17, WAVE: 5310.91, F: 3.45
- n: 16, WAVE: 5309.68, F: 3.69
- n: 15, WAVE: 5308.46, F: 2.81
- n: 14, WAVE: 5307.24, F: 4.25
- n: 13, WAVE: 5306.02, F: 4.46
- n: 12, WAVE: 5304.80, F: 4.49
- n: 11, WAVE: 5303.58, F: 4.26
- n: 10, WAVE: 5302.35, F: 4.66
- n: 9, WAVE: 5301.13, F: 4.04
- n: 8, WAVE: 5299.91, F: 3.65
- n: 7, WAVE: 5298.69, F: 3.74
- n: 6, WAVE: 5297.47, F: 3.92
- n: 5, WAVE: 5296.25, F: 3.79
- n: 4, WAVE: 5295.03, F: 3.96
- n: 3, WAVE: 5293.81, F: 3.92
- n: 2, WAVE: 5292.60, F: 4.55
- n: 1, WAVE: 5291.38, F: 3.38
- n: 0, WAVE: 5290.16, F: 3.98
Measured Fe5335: 3.1 A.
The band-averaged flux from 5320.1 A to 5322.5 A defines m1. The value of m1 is 3.54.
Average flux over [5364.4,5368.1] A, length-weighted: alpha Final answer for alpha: 3.72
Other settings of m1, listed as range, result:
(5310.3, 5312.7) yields 3.5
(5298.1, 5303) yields 4.02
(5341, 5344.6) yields 3.68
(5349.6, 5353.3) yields 3.77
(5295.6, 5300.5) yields 3.78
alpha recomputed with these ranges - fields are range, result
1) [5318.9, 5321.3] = 3.44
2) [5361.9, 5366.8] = 3.68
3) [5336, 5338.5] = 3.72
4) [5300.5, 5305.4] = 4.35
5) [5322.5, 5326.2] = 3.75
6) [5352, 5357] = 3.54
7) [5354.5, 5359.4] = 3.99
